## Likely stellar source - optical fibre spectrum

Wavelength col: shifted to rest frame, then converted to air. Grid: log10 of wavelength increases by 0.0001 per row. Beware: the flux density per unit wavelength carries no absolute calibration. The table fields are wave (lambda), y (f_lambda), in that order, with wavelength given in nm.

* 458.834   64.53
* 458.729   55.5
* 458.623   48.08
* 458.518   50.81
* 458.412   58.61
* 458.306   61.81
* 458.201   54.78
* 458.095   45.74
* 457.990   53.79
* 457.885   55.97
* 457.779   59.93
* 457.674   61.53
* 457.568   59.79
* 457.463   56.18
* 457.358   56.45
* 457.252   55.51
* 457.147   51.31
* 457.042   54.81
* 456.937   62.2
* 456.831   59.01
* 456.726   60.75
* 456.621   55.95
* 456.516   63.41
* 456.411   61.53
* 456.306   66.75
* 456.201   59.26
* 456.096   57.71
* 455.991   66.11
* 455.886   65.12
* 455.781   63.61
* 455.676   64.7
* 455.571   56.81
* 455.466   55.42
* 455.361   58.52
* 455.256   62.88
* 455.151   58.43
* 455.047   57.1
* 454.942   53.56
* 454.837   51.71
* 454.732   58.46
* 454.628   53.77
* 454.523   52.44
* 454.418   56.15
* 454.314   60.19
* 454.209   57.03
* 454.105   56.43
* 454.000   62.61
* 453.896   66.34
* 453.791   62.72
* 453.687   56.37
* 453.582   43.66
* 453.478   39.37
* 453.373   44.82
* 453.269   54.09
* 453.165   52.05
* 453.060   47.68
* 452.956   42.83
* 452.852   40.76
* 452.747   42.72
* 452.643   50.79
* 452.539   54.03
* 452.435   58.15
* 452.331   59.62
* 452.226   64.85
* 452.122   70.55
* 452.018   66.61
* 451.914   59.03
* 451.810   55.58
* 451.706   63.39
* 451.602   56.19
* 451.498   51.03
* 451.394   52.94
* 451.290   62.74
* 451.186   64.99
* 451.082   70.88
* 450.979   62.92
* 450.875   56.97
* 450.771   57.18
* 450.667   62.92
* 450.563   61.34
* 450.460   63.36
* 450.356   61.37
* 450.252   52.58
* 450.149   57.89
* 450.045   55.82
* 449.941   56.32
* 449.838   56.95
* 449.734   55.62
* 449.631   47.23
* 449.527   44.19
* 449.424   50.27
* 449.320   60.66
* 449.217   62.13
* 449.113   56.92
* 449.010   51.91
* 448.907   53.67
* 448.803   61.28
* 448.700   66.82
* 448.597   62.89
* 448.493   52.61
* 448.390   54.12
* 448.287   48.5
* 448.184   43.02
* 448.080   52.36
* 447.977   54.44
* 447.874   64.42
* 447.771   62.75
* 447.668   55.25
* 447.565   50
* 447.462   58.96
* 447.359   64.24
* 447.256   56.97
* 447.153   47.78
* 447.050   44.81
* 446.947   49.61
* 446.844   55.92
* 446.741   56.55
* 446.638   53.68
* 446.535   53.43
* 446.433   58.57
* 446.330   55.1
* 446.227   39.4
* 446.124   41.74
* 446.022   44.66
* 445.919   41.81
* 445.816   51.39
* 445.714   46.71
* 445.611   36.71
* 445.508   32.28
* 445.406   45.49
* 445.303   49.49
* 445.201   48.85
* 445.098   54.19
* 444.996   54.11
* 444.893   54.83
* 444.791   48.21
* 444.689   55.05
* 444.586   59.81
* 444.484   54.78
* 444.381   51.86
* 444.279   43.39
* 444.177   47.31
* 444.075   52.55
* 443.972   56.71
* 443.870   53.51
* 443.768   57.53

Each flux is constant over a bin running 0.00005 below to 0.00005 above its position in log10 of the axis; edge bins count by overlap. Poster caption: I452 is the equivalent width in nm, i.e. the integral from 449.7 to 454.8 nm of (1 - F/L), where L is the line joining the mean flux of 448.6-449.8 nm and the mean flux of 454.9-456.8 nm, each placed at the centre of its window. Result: 0.12 nm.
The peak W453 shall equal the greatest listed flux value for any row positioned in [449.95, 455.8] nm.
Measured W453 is 70.88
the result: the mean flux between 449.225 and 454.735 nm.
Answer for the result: 56.2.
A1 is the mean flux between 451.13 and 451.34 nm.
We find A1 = 63.9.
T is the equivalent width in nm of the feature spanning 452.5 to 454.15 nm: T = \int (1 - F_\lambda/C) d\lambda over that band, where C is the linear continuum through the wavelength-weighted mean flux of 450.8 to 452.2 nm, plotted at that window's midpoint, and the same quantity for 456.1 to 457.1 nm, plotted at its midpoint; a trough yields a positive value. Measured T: 0.26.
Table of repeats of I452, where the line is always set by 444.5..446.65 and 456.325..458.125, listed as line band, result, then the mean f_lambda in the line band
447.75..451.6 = -0.38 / 57.1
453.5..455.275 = -0.04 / 56.7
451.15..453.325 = -0.07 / 55.6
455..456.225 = -0.09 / 60.5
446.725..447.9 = -0.12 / 55.4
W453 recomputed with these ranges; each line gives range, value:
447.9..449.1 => 66.82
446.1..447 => 58.57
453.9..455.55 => 62.88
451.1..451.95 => 64.99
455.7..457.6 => 66.75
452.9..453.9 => 66.34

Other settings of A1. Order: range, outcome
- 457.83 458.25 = 52.6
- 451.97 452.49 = 63.8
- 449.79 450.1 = 56.3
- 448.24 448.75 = 57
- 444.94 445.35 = 51.7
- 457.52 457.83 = 60.4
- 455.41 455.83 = 60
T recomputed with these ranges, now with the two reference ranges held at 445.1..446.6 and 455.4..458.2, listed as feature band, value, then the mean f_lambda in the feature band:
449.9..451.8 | -0.269 nm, 59.4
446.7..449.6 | -0.357 nm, 55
